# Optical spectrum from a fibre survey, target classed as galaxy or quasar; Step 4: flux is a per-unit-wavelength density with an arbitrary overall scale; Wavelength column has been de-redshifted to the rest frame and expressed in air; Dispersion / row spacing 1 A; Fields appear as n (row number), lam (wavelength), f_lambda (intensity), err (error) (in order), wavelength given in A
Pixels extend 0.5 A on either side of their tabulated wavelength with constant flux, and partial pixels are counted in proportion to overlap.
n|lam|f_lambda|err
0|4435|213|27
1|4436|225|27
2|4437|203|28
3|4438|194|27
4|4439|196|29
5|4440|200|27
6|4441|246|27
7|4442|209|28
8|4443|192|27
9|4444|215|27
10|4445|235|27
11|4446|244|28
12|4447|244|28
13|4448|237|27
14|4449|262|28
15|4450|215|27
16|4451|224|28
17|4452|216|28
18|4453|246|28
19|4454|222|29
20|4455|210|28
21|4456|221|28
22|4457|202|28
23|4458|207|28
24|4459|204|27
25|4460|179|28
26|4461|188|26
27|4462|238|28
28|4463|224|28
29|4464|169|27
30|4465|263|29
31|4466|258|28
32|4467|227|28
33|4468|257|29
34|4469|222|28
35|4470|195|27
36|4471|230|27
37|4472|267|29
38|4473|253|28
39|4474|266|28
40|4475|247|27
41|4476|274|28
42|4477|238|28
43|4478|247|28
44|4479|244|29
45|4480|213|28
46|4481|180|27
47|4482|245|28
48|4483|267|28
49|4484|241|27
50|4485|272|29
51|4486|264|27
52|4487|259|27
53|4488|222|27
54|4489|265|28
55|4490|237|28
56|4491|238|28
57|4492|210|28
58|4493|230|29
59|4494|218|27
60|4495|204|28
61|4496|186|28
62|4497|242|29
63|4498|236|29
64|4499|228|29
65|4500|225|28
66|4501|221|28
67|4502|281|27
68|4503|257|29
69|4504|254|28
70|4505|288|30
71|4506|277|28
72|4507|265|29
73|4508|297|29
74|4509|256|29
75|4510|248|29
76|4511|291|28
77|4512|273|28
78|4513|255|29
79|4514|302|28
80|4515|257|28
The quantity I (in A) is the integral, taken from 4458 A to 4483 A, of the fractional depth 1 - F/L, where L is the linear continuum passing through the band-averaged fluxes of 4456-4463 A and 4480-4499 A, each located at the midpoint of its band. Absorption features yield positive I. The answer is -1.7 A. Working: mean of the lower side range 206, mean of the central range 231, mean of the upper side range 234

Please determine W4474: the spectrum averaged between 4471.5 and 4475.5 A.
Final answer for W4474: 258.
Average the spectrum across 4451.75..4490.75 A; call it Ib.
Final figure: 233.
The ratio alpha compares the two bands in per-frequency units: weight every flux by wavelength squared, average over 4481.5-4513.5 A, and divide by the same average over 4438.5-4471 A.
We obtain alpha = 1.15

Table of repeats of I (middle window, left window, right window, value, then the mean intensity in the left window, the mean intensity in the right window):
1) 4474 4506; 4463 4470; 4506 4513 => 1.4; 229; 271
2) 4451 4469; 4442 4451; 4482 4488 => 1.4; 229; 256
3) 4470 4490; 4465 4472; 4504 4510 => 0.1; 236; 272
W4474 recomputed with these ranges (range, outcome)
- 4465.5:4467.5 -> 242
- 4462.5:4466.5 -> 228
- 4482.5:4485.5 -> 260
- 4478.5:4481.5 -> 212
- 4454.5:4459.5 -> 209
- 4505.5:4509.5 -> 274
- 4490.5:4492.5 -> 224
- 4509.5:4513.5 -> 267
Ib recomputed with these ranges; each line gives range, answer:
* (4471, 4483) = 244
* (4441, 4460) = 222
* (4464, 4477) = 243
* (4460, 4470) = 223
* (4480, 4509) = 243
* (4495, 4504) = 234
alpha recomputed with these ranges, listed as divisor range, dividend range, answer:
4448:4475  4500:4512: 1.20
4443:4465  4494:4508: 1.14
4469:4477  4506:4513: 1.12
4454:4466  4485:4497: 1.11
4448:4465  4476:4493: 1.13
